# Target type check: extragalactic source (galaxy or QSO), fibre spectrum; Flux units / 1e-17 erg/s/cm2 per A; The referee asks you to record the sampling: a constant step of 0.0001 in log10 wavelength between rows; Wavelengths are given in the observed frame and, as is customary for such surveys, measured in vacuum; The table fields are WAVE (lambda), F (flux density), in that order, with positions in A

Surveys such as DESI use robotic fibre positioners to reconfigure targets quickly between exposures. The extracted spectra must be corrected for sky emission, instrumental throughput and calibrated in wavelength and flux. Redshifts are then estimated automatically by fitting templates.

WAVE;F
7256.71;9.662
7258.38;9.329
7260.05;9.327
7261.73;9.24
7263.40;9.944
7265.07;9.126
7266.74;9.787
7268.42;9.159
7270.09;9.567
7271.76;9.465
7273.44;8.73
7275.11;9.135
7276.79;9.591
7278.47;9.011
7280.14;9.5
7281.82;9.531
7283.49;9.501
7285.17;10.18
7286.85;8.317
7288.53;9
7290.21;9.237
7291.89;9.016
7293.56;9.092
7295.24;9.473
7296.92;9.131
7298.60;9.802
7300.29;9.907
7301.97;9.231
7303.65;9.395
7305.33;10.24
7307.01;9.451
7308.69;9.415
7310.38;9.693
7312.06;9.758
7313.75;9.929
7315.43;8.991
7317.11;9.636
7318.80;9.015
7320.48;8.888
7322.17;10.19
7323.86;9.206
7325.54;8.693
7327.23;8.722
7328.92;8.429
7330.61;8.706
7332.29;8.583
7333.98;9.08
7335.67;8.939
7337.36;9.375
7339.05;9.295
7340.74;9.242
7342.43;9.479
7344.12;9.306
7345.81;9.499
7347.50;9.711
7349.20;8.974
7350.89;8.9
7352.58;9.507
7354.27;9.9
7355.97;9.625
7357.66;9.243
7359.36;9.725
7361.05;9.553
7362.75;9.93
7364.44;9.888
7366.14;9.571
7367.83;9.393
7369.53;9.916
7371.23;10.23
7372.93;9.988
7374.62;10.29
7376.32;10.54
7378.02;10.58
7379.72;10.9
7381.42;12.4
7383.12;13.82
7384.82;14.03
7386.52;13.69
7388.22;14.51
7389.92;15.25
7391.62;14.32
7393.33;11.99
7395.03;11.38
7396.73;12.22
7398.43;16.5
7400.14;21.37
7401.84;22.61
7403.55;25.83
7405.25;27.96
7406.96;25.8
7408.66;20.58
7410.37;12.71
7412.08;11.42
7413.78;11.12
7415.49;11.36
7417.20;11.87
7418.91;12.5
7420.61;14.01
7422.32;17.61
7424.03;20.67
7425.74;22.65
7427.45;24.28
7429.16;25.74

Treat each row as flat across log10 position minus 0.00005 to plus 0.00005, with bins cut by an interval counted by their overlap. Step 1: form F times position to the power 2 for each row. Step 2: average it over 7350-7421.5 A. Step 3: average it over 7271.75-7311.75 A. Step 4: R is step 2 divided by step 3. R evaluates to 1.45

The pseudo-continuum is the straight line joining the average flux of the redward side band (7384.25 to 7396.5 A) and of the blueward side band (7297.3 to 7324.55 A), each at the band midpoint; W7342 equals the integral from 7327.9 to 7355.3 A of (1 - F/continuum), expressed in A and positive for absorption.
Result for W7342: 4.7 A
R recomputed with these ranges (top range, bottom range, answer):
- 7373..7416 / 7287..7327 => 1.67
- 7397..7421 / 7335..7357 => 1.90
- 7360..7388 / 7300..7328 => 1.19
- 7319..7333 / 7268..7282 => 0.98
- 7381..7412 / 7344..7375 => 1.78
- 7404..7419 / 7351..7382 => 1.68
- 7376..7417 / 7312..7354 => 1.72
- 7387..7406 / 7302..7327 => 1.90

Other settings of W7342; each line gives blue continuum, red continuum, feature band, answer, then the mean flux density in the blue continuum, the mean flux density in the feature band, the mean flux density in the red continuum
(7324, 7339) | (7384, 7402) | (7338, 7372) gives 4.9 A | 8.86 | 9.54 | 15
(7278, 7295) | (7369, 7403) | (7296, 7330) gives 3.2 A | 9.26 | 9.38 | 13.5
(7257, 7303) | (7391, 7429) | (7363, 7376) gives 4.4 A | 9.35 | 9.93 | 17.5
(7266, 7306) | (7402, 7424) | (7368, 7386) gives 4.5 A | 9.37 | 11.2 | 17.2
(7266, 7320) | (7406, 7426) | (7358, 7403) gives 5.1 A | 9.4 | 12.5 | 15.9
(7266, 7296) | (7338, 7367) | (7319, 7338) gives 0.9 A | 9.29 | 8.98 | 9.49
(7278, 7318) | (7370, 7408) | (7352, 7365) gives 3.6 A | 9.44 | 9.67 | 15.3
